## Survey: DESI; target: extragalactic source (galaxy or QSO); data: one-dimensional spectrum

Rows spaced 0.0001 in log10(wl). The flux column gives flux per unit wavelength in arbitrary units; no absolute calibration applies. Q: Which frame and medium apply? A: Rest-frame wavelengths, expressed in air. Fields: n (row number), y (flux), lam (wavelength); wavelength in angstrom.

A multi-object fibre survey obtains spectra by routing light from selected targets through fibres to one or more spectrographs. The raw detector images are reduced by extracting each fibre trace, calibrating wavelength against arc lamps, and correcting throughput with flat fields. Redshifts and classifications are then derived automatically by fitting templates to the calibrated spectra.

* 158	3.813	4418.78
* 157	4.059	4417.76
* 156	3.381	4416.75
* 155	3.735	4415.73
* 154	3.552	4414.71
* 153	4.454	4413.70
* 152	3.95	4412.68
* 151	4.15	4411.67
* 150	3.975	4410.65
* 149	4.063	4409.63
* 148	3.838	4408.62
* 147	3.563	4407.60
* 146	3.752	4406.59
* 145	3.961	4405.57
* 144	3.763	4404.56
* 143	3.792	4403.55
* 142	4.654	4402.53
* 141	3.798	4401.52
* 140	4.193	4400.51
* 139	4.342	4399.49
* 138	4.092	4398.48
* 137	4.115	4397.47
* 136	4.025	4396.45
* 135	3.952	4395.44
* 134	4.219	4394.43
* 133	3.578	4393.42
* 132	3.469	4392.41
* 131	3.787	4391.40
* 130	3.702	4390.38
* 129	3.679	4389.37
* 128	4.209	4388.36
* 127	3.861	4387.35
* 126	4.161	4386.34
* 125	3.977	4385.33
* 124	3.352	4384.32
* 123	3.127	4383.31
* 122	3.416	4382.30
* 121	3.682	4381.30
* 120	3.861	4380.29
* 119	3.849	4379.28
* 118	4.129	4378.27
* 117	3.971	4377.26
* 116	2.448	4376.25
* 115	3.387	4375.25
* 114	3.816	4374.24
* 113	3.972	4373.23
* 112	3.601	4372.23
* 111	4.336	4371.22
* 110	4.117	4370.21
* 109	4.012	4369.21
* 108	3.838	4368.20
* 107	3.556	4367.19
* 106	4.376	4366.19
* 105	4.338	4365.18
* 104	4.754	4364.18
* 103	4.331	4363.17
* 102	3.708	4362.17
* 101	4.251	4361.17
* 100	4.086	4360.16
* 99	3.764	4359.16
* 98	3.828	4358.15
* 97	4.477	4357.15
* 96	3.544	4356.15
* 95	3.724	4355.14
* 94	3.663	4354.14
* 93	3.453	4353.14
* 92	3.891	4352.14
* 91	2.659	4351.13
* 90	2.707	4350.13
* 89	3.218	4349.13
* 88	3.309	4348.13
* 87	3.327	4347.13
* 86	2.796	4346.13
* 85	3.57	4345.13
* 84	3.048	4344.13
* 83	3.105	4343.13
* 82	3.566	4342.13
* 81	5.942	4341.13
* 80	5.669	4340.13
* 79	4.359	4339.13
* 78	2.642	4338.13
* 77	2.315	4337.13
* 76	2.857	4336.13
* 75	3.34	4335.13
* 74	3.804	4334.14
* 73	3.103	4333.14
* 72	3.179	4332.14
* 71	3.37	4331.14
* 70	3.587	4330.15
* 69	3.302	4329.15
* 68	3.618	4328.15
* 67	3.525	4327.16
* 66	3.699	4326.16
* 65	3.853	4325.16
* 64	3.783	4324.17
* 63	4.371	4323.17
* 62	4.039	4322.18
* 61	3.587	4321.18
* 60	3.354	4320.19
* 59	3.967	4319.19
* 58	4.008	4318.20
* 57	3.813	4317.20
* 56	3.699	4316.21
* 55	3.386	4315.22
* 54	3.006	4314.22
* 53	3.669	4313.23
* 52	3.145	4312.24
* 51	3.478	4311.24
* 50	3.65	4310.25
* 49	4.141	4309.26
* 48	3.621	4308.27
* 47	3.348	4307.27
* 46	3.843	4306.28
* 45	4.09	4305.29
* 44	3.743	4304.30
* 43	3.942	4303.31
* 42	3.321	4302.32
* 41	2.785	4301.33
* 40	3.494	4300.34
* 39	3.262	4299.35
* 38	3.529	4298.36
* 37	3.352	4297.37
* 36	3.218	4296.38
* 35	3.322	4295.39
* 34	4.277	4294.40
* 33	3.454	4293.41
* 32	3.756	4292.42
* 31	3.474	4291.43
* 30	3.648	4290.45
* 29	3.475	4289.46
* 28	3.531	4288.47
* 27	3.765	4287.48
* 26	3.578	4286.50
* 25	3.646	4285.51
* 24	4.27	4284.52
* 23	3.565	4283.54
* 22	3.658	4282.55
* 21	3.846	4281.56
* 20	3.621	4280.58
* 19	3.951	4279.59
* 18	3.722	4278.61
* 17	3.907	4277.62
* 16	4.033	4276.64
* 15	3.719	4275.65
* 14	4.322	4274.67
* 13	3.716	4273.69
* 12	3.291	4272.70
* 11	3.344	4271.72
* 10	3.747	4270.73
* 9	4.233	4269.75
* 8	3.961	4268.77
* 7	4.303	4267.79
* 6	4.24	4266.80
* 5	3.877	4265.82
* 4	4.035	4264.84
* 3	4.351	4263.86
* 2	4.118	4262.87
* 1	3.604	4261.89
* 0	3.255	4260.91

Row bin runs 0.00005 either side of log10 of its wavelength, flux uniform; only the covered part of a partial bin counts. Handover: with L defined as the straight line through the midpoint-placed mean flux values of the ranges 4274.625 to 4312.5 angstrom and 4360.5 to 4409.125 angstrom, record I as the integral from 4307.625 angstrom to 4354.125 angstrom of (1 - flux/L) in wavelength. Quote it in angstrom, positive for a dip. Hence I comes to 2.4 angstrom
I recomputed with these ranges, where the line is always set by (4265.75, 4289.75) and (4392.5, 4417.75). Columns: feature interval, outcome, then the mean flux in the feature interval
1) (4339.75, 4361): 1.1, 3.68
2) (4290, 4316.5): 2.1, 3.54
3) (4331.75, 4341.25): 0.6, 3.64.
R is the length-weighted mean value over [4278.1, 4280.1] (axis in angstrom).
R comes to 3.83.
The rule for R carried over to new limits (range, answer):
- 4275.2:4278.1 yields 3.89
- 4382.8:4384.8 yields 3.24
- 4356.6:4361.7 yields 4.08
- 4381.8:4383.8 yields 3.28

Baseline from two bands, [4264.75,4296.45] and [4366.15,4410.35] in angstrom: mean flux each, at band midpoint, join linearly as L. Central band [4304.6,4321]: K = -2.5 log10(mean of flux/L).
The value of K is 0.05 mag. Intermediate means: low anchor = 3.78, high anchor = 3.85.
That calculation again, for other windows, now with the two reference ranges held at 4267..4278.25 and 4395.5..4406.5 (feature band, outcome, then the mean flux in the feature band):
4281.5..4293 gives 0.064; 3.68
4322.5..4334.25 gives 0.102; 3.6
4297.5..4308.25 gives 0.113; 3.53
